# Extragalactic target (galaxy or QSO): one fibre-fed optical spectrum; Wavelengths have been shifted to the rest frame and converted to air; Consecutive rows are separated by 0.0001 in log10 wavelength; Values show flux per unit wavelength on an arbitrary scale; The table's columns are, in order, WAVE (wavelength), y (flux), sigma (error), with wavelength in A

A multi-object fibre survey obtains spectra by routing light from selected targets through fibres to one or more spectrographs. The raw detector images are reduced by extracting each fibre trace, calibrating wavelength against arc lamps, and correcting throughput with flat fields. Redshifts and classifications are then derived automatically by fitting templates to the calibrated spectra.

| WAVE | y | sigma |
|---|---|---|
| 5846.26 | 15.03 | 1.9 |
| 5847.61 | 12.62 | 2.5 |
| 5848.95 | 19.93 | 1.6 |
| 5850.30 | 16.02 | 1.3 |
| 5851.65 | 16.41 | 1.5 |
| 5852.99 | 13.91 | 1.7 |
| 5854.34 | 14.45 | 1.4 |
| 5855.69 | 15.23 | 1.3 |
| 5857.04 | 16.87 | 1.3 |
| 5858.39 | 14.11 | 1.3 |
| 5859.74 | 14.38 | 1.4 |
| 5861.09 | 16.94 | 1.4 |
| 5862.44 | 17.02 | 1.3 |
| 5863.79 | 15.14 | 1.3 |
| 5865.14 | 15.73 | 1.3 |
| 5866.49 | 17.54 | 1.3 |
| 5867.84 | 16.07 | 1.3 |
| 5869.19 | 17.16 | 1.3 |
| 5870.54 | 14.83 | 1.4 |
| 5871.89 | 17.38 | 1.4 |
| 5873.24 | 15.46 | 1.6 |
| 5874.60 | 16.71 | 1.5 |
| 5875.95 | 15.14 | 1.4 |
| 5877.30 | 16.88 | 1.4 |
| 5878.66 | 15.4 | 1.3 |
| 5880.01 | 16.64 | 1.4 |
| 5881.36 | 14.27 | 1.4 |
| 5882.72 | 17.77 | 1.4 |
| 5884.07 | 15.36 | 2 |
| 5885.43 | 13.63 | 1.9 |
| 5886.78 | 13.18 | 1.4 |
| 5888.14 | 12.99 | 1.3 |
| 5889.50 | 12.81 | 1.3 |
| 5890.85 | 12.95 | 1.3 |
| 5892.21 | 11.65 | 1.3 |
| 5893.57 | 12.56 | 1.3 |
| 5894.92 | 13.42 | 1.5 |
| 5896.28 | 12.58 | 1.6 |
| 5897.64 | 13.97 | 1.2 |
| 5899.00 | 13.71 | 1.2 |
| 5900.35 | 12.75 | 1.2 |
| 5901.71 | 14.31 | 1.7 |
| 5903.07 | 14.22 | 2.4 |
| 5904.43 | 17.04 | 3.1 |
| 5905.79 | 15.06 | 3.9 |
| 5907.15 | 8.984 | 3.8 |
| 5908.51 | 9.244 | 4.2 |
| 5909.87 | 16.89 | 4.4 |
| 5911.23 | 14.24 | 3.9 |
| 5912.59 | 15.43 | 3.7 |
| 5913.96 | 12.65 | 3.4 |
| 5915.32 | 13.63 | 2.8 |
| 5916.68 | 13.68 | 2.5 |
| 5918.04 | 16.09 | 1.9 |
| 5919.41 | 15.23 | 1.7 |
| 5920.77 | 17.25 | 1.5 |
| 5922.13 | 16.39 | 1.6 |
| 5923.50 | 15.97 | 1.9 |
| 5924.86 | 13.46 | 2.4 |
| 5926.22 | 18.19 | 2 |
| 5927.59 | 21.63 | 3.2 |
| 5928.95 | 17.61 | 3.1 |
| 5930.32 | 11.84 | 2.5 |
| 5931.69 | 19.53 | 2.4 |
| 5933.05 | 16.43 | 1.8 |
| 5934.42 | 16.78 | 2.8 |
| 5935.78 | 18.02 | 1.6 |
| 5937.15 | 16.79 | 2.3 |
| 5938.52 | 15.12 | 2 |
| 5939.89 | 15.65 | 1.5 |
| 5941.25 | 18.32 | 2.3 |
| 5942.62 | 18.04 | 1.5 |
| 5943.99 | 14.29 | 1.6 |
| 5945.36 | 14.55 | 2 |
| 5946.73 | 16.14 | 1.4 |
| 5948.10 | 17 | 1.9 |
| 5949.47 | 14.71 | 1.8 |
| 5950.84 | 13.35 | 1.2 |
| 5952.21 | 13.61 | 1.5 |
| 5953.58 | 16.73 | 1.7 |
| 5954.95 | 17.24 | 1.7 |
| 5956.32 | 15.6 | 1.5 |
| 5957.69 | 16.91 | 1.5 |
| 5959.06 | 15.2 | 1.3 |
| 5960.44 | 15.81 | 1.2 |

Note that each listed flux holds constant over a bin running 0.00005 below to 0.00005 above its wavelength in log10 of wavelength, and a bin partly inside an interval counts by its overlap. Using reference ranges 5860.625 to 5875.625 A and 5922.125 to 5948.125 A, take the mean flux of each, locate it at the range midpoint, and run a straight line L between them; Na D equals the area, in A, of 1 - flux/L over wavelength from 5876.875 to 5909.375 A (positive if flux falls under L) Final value 5.2 A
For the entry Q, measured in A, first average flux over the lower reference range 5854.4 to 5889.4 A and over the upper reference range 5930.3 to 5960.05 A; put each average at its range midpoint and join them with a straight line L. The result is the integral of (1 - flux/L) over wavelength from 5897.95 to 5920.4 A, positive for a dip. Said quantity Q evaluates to 2.6 A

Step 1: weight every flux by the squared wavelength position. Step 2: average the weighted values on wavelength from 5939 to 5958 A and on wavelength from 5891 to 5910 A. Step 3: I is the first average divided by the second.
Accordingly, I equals 1.2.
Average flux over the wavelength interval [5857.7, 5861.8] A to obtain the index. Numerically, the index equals 15.2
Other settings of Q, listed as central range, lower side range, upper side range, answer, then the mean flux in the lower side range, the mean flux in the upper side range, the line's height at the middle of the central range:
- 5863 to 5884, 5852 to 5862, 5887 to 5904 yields -2.6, 15.2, 13.2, 14.4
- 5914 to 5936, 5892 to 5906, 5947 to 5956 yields -2.4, 13.8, 15.5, 14.6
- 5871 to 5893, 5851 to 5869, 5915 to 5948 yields 1.4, 15.7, 16.3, 15.9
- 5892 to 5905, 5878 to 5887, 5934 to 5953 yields 1.5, 15.3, 15.9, 15.4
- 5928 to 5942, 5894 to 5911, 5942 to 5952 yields -1.8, 13.5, 15.3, 14.8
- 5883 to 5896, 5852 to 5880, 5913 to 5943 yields 2.2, 15.8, 16.3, 16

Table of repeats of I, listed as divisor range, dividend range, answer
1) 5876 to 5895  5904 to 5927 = 1.04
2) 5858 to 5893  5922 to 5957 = 1.09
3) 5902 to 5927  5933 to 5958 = 1.11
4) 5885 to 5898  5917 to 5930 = 1.30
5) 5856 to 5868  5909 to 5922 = 0.96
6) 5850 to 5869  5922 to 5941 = 1.09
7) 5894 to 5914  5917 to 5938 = 1.23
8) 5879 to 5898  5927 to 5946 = 1.23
